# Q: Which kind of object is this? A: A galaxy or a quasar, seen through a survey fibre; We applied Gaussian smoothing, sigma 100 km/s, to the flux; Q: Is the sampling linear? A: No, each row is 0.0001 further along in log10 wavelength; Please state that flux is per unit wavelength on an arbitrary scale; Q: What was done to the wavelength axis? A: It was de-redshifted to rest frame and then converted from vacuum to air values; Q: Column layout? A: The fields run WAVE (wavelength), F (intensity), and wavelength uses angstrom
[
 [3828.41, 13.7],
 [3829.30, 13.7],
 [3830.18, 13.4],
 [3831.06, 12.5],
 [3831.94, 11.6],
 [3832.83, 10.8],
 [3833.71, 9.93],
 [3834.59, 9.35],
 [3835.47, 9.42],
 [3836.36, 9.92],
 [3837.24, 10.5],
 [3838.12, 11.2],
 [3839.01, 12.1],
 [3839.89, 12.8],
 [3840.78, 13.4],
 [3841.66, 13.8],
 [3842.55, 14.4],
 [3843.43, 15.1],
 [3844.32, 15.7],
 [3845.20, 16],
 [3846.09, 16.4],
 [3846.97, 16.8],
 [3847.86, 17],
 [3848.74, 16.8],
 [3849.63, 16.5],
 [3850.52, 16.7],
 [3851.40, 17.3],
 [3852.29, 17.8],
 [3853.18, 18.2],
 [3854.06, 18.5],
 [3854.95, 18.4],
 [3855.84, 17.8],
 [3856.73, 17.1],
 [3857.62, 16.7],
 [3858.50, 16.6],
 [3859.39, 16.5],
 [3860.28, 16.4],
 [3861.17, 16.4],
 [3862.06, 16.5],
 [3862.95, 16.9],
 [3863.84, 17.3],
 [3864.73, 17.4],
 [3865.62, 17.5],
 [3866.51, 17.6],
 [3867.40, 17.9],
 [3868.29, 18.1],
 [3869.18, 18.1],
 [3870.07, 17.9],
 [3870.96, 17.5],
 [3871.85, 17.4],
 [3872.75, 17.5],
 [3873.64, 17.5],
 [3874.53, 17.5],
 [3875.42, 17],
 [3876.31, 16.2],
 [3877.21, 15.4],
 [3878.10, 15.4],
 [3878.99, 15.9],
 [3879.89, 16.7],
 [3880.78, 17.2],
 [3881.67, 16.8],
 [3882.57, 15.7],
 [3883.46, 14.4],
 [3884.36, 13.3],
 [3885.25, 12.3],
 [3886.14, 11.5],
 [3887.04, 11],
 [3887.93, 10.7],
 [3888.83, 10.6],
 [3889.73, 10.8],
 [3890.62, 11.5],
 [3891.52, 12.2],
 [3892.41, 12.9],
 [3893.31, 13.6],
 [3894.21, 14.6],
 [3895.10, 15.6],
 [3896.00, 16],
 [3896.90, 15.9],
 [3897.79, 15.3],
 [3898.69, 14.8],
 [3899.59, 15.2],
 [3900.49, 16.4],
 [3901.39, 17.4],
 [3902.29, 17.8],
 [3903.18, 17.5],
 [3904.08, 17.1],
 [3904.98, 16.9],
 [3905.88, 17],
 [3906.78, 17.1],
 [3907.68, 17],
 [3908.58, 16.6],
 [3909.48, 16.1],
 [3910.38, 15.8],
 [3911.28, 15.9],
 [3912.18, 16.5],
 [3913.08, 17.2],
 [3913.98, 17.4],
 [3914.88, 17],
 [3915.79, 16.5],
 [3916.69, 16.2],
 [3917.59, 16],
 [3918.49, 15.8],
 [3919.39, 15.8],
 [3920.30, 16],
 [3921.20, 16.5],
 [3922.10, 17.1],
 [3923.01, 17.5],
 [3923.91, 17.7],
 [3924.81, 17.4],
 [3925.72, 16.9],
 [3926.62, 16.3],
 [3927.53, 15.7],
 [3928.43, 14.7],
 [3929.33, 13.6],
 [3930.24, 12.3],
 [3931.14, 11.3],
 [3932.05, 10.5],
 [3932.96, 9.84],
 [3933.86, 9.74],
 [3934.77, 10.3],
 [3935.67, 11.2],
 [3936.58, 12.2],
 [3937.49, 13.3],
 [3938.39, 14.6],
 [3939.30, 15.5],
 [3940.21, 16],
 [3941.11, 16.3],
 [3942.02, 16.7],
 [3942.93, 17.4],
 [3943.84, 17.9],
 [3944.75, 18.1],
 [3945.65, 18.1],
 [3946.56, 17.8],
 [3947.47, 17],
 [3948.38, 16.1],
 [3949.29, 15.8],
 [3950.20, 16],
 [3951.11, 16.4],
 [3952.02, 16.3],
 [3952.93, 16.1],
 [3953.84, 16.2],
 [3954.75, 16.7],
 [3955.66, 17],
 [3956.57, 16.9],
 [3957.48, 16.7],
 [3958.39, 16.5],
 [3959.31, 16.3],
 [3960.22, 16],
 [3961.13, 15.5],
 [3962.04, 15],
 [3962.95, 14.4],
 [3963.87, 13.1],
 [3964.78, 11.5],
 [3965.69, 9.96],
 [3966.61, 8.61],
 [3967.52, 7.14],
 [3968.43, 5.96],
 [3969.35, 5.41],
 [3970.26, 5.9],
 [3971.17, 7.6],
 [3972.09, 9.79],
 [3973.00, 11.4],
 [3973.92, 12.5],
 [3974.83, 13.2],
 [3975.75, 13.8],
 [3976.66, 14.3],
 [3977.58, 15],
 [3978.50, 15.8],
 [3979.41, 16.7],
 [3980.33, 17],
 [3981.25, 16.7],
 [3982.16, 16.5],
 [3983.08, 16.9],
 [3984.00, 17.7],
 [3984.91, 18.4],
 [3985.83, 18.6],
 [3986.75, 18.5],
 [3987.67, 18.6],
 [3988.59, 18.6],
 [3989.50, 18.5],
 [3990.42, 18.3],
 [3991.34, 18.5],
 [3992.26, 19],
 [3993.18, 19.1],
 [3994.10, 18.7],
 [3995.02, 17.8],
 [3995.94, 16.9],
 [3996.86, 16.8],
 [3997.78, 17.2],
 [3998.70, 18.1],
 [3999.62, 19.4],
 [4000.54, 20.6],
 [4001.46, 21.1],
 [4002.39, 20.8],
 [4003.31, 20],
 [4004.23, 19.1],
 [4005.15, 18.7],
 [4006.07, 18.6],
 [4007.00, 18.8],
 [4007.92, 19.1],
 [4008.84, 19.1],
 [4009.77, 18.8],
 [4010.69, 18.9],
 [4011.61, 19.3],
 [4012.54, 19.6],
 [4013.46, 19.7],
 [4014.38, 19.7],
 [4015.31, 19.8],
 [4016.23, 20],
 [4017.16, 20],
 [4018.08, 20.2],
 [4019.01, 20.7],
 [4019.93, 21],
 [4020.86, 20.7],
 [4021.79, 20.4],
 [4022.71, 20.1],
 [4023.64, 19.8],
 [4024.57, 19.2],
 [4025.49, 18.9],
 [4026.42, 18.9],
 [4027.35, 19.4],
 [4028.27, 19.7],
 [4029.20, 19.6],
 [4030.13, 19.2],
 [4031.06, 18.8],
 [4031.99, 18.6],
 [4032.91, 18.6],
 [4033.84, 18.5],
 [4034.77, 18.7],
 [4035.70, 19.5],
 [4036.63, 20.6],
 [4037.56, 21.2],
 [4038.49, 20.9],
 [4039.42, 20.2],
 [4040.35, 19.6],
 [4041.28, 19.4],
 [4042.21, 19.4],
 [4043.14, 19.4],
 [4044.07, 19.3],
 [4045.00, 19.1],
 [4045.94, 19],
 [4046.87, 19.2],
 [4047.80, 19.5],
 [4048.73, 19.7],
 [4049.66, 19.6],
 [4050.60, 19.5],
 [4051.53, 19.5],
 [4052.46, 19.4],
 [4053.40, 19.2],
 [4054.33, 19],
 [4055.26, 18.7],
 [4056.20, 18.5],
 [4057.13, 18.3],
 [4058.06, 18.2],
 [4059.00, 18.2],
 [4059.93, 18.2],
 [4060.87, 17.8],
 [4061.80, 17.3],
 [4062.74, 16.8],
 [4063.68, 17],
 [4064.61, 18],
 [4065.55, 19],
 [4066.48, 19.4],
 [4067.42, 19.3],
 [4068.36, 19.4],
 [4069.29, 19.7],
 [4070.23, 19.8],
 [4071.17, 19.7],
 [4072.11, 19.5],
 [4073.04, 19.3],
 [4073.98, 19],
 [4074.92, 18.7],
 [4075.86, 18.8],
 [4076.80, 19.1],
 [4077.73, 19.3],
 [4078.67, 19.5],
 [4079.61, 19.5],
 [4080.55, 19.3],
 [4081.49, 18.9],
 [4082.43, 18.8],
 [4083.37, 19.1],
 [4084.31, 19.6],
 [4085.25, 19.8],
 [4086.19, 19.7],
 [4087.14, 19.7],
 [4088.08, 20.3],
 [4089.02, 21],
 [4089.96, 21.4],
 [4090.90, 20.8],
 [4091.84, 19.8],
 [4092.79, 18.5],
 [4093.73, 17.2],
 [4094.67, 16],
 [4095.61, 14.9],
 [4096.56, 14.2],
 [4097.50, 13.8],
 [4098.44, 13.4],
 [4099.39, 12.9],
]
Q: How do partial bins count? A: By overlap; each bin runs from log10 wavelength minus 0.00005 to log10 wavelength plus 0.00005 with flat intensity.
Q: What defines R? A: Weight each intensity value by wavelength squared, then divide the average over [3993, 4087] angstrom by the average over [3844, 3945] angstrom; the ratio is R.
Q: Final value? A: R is 1.3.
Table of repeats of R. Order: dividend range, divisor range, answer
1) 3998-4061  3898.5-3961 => 1.29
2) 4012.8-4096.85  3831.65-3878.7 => 1.35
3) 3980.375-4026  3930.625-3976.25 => 1.43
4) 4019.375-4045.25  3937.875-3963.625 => 1.25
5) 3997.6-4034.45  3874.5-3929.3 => 1.33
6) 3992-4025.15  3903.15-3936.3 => 1.32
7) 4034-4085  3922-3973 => 1.44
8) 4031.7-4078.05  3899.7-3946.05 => 1.30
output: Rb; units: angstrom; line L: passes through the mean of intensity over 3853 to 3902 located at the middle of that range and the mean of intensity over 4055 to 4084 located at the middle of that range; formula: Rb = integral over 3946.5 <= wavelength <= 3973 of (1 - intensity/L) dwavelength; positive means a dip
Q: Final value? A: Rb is 5.5 angstrom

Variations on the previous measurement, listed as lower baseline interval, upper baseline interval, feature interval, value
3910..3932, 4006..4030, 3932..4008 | 9.5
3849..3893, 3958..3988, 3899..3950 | -3.4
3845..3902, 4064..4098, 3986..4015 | -1.9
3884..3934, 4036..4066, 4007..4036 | -2.1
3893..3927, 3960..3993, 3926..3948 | 1.5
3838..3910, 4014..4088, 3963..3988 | 6.5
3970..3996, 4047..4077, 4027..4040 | -1.3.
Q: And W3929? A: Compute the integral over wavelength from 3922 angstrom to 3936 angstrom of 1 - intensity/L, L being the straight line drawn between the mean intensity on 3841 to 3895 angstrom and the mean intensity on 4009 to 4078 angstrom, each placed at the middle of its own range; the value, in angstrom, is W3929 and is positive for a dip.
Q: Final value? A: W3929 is 2.6 angstrom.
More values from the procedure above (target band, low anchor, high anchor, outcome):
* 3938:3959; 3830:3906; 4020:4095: 0.4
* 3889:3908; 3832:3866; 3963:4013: 0.2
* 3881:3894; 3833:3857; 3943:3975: 1.5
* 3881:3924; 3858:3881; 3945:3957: 3.9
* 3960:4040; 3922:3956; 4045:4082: -0.6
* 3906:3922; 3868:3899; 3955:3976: -2.9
